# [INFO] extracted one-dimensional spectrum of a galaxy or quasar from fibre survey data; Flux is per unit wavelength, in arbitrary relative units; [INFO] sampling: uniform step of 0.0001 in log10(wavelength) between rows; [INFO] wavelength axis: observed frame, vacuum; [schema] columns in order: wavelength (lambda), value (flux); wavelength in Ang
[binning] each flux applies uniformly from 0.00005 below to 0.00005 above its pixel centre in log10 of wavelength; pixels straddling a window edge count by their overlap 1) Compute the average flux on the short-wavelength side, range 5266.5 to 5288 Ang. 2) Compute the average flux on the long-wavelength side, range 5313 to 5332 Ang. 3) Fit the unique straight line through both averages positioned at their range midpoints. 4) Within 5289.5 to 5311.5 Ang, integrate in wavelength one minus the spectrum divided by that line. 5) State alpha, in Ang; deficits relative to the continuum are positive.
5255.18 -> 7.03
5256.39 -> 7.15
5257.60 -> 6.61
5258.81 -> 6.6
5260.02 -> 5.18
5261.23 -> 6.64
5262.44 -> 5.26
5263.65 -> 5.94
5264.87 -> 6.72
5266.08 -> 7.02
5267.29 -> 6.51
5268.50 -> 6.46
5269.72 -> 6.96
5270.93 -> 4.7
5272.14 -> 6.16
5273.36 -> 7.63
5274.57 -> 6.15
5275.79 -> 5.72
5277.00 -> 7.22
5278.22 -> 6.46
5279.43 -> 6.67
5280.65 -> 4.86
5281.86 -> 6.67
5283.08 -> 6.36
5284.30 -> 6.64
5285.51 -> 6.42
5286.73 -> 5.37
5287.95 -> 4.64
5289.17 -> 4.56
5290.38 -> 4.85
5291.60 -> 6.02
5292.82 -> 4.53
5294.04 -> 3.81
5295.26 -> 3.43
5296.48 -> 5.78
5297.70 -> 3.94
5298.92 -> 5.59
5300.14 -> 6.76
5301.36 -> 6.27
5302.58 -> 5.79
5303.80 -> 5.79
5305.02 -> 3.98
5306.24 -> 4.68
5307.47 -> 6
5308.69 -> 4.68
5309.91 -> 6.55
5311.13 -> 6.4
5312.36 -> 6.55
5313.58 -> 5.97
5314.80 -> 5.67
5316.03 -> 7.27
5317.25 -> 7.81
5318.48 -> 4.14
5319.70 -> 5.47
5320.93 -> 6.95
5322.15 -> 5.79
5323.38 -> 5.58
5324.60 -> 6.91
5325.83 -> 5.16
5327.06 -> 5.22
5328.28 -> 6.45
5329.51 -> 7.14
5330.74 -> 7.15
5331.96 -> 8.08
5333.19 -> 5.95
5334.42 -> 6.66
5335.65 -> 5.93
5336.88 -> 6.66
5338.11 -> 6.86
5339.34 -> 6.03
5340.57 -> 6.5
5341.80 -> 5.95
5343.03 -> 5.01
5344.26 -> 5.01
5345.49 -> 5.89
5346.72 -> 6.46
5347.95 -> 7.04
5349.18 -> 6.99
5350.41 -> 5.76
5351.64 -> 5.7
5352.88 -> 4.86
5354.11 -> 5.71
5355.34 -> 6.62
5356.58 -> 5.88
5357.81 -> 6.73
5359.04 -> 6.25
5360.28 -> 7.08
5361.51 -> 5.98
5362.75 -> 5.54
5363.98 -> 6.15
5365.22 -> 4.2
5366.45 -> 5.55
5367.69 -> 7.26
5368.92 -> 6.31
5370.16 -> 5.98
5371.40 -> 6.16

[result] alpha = 3.5 Ang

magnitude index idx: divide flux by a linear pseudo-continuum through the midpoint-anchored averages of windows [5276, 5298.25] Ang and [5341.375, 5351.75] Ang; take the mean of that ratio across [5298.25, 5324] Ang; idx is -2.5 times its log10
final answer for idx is -0.04 mag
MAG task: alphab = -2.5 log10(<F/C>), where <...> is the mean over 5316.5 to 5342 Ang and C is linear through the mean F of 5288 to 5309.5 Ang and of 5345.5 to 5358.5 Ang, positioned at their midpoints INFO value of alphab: -0.11 mag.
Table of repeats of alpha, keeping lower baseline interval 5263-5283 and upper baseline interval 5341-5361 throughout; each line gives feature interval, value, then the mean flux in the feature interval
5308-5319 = 0.1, 6.13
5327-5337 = -0.8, 6.66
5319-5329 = 0.4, 5.94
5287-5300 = 3.1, 4.81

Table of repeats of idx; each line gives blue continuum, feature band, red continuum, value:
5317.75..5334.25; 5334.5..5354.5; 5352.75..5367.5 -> 0.00 mag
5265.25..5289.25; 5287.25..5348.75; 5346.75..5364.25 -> 0.06 mag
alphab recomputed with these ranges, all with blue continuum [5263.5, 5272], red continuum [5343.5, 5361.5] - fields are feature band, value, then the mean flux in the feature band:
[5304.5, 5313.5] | 0.12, 5.59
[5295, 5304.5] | 0.14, 5.48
